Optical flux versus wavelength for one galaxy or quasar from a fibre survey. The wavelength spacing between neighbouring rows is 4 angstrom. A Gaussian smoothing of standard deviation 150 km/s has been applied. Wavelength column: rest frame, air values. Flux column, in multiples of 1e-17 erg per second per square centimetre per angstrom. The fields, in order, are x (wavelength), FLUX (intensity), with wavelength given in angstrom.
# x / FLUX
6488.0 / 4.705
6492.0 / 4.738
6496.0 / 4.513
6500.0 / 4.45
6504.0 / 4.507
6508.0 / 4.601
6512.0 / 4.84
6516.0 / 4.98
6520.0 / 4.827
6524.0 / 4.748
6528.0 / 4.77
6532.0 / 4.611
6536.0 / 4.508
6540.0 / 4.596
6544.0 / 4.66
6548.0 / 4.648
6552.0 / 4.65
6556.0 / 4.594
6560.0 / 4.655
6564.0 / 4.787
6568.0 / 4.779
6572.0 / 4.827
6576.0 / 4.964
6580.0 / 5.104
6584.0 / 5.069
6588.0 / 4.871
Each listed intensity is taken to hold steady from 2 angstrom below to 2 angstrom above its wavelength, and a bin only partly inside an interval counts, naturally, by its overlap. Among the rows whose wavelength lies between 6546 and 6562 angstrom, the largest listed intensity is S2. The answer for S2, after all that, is 4.655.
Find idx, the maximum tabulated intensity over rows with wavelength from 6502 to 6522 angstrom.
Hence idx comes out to 4.98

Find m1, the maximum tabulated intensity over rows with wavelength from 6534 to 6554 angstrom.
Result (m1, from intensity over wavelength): 4.66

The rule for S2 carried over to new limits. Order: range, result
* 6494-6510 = 4.601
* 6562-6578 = 4.964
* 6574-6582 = 5.104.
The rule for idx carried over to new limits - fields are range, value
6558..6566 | 4.787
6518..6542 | 4.827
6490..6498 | 4.738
